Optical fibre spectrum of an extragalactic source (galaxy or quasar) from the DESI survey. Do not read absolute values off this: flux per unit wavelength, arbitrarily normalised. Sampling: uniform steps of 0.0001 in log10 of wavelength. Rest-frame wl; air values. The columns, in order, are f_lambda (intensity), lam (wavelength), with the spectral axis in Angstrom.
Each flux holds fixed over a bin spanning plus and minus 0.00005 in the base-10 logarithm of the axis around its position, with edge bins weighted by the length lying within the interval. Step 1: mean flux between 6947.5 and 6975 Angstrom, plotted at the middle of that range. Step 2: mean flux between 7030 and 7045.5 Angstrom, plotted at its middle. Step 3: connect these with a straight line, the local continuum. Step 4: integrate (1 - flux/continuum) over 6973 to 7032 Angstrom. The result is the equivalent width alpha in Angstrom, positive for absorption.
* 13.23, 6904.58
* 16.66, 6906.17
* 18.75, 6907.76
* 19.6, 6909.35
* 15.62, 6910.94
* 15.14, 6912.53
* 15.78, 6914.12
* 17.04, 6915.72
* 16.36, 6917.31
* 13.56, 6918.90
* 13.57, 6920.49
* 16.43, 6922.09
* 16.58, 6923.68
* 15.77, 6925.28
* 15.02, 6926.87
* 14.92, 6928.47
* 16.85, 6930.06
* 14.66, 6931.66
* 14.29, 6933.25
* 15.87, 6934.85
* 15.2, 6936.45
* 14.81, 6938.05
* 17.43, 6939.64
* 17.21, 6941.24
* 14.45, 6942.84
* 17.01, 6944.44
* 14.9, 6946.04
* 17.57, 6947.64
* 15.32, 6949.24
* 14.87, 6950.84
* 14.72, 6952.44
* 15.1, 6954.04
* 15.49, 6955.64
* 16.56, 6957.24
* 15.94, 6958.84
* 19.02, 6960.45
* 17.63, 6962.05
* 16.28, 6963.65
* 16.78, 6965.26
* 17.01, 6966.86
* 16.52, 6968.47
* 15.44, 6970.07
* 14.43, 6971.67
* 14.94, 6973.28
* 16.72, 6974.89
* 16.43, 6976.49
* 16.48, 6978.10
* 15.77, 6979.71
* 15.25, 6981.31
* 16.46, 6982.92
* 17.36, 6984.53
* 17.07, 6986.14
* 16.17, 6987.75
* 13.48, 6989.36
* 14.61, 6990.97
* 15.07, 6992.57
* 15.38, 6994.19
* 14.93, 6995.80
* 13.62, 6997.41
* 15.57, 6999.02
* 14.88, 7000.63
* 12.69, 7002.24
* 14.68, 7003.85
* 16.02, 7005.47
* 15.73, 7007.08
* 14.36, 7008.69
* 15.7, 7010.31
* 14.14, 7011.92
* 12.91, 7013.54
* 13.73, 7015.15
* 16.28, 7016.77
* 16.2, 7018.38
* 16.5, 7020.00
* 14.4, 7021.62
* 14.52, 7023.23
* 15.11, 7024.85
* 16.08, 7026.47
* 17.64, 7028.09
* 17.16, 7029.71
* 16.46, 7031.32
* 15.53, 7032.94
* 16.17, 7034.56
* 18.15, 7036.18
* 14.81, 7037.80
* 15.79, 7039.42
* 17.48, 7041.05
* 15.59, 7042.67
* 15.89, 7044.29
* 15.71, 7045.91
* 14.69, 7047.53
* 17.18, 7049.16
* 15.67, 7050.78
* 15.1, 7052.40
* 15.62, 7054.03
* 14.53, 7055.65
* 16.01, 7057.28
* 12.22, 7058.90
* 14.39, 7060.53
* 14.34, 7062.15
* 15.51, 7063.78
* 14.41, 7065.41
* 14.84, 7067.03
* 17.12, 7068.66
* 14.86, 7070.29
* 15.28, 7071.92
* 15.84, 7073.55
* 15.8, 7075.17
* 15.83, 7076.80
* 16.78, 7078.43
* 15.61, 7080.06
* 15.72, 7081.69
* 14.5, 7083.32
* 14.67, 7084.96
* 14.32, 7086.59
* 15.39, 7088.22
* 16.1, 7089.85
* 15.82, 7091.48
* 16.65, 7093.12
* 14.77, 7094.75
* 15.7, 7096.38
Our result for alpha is 2.7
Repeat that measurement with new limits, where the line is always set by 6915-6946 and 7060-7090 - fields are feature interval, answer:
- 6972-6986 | -0.6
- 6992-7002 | 0.5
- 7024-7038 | -0.9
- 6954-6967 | -1.0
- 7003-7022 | 0.5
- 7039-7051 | -0.5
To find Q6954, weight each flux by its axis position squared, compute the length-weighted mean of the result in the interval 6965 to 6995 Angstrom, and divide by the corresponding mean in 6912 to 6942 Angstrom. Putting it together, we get 1.03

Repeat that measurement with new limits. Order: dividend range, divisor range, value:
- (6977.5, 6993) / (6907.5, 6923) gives 1.00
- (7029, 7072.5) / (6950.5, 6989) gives 0.99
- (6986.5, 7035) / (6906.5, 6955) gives 0.98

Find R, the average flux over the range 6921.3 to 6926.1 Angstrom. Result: 16.3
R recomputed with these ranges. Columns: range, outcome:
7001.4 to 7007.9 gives 14.8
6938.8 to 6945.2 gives 16.5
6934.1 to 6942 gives 16.1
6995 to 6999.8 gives 14.7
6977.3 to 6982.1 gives 15.8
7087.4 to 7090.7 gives 15.8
